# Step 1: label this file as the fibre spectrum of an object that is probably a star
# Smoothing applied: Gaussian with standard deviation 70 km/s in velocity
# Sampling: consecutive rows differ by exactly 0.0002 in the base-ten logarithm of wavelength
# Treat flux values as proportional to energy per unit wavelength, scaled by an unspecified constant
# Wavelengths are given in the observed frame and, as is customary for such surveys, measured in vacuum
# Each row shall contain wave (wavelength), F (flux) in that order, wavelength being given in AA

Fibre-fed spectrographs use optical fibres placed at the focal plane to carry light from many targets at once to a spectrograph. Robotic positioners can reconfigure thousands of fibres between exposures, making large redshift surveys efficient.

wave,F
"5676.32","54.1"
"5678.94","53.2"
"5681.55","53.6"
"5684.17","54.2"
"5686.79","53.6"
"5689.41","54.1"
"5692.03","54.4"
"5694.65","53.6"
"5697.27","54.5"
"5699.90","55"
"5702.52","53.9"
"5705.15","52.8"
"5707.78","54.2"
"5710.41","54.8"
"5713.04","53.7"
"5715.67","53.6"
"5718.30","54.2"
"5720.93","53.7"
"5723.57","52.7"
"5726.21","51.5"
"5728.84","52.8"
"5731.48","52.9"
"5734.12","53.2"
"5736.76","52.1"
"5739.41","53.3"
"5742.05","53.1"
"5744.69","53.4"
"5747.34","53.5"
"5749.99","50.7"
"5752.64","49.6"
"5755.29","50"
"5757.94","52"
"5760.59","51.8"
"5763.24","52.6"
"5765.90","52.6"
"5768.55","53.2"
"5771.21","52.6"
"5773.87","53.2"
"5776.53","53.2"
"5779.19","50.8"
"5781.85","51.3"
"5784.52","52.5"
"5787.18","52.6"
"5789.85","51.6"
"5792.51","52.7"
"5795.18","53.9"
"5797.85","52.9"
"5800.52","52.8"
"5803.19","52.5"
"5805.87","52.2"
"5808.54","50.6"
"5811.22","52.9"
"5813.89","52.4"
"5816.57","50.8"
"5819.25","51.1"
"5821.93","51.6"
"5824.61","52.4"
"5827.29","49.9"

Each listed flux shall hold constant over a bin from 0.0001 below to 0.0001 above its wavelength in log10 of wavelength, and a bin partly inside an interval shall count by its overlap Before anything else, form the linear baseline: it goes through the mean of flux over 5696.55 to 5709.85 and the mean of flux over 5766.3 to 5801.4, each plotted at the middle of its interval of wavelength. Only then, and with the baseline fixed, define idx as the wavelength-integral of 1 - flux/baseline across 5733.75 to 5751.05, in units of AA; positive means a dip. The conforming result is 0.19 AA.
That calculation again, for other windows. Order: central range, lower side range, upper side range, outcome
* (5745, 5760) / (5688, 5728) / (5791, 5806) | 0.6 AA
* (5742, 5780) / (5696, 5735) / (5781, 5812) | 0.5 AA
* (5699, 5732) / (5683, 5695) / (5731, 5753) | -0.2 AA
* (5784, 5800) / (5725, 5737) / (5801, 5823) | -0.2 AA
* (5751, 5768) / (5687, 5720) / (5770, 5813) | 0.5 AA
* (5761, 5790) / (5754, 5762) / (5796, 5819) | -0.4 AA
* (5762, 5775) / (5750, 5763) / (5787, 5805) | -0.3 AA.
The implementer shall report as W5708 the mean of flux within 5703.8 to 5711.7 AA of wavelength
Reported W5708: 53.9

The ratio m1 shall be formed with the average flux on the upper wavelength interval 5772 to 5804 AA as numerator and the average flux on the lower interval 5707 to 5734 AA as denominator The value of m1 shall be 0.98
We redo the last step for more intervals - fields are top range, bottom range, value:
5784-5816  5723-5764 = 1.00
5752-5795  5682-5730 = 0.97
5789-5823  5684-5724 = 0.97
